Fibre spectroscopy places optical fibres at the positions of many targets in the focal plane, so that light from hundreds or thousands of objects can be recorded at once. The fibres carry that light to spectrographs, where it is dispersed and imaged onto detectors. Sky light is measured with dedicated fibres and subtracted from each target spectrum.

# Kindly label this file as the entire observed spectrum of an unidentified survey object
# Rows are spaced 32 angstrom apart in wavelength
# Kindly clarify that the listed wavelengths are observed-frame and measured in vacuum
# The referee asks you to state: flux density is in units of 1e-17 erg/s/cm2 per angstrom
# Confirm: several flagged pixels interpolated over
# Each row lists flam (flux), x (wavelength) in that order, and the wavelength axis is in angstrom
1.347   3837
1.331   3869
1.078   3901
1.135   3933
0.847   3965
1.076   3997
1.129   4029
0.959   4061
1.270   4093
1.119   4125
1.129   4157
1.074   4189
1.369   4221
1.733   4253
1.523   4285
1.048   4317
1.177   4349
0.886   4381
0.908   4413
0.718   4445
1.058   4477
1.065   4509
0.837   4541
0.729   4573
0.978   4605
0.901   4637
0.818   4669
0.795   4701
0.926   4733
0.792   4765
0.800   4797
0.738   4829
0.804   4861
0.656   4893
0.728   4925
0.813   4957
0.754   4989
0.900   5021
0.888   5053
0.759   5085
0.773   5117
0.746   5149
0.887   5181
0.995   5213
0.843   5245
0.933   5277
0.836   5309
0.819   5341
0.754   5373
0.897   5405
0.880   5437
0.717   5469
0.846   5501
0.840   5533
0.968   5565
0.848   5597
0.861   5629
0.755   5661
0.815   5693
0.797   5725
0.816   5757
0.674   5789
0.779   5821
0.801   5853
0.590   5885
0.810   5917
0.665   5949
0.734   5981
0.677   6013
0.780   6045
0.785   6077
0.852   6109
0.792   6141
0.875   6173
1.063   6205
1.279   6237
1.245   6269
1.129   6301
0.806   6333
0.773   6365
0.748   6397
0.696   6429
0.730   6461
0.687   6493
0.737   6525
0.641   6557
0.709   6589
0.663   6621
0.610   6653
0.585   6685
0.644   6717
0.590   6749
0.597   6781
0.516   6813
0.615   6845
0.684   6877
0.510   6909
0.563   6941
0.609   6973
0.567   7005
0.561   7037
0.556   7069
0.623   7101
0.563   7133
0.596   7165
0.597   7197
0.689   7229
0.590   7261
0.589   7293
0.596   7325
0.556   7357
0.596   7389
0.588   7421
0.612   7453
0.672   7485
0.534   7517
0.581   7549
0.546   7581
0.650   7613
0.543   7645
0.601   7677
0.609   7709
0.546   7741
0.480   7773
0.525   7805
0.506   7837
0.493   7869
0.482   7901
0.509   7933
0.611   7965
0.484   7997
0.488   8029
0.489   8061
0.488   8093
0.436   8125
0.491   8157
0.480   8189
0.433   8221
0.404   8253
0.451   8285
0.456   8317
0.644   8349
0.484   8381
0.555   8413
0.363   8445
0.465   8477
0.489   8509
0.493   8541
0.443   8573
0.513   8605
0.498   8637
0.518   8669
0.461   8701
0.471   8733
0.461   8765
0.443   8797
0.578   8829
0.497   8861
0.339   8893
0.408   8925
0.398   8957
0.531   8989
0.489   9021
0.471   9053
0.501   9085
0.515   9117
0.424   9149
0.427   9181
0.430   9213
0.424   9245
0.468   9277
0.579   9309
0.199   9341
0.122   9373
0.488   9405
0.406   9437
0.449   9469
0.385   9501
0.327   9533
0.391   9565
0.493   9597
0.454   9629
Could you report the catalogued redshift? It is 1.24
